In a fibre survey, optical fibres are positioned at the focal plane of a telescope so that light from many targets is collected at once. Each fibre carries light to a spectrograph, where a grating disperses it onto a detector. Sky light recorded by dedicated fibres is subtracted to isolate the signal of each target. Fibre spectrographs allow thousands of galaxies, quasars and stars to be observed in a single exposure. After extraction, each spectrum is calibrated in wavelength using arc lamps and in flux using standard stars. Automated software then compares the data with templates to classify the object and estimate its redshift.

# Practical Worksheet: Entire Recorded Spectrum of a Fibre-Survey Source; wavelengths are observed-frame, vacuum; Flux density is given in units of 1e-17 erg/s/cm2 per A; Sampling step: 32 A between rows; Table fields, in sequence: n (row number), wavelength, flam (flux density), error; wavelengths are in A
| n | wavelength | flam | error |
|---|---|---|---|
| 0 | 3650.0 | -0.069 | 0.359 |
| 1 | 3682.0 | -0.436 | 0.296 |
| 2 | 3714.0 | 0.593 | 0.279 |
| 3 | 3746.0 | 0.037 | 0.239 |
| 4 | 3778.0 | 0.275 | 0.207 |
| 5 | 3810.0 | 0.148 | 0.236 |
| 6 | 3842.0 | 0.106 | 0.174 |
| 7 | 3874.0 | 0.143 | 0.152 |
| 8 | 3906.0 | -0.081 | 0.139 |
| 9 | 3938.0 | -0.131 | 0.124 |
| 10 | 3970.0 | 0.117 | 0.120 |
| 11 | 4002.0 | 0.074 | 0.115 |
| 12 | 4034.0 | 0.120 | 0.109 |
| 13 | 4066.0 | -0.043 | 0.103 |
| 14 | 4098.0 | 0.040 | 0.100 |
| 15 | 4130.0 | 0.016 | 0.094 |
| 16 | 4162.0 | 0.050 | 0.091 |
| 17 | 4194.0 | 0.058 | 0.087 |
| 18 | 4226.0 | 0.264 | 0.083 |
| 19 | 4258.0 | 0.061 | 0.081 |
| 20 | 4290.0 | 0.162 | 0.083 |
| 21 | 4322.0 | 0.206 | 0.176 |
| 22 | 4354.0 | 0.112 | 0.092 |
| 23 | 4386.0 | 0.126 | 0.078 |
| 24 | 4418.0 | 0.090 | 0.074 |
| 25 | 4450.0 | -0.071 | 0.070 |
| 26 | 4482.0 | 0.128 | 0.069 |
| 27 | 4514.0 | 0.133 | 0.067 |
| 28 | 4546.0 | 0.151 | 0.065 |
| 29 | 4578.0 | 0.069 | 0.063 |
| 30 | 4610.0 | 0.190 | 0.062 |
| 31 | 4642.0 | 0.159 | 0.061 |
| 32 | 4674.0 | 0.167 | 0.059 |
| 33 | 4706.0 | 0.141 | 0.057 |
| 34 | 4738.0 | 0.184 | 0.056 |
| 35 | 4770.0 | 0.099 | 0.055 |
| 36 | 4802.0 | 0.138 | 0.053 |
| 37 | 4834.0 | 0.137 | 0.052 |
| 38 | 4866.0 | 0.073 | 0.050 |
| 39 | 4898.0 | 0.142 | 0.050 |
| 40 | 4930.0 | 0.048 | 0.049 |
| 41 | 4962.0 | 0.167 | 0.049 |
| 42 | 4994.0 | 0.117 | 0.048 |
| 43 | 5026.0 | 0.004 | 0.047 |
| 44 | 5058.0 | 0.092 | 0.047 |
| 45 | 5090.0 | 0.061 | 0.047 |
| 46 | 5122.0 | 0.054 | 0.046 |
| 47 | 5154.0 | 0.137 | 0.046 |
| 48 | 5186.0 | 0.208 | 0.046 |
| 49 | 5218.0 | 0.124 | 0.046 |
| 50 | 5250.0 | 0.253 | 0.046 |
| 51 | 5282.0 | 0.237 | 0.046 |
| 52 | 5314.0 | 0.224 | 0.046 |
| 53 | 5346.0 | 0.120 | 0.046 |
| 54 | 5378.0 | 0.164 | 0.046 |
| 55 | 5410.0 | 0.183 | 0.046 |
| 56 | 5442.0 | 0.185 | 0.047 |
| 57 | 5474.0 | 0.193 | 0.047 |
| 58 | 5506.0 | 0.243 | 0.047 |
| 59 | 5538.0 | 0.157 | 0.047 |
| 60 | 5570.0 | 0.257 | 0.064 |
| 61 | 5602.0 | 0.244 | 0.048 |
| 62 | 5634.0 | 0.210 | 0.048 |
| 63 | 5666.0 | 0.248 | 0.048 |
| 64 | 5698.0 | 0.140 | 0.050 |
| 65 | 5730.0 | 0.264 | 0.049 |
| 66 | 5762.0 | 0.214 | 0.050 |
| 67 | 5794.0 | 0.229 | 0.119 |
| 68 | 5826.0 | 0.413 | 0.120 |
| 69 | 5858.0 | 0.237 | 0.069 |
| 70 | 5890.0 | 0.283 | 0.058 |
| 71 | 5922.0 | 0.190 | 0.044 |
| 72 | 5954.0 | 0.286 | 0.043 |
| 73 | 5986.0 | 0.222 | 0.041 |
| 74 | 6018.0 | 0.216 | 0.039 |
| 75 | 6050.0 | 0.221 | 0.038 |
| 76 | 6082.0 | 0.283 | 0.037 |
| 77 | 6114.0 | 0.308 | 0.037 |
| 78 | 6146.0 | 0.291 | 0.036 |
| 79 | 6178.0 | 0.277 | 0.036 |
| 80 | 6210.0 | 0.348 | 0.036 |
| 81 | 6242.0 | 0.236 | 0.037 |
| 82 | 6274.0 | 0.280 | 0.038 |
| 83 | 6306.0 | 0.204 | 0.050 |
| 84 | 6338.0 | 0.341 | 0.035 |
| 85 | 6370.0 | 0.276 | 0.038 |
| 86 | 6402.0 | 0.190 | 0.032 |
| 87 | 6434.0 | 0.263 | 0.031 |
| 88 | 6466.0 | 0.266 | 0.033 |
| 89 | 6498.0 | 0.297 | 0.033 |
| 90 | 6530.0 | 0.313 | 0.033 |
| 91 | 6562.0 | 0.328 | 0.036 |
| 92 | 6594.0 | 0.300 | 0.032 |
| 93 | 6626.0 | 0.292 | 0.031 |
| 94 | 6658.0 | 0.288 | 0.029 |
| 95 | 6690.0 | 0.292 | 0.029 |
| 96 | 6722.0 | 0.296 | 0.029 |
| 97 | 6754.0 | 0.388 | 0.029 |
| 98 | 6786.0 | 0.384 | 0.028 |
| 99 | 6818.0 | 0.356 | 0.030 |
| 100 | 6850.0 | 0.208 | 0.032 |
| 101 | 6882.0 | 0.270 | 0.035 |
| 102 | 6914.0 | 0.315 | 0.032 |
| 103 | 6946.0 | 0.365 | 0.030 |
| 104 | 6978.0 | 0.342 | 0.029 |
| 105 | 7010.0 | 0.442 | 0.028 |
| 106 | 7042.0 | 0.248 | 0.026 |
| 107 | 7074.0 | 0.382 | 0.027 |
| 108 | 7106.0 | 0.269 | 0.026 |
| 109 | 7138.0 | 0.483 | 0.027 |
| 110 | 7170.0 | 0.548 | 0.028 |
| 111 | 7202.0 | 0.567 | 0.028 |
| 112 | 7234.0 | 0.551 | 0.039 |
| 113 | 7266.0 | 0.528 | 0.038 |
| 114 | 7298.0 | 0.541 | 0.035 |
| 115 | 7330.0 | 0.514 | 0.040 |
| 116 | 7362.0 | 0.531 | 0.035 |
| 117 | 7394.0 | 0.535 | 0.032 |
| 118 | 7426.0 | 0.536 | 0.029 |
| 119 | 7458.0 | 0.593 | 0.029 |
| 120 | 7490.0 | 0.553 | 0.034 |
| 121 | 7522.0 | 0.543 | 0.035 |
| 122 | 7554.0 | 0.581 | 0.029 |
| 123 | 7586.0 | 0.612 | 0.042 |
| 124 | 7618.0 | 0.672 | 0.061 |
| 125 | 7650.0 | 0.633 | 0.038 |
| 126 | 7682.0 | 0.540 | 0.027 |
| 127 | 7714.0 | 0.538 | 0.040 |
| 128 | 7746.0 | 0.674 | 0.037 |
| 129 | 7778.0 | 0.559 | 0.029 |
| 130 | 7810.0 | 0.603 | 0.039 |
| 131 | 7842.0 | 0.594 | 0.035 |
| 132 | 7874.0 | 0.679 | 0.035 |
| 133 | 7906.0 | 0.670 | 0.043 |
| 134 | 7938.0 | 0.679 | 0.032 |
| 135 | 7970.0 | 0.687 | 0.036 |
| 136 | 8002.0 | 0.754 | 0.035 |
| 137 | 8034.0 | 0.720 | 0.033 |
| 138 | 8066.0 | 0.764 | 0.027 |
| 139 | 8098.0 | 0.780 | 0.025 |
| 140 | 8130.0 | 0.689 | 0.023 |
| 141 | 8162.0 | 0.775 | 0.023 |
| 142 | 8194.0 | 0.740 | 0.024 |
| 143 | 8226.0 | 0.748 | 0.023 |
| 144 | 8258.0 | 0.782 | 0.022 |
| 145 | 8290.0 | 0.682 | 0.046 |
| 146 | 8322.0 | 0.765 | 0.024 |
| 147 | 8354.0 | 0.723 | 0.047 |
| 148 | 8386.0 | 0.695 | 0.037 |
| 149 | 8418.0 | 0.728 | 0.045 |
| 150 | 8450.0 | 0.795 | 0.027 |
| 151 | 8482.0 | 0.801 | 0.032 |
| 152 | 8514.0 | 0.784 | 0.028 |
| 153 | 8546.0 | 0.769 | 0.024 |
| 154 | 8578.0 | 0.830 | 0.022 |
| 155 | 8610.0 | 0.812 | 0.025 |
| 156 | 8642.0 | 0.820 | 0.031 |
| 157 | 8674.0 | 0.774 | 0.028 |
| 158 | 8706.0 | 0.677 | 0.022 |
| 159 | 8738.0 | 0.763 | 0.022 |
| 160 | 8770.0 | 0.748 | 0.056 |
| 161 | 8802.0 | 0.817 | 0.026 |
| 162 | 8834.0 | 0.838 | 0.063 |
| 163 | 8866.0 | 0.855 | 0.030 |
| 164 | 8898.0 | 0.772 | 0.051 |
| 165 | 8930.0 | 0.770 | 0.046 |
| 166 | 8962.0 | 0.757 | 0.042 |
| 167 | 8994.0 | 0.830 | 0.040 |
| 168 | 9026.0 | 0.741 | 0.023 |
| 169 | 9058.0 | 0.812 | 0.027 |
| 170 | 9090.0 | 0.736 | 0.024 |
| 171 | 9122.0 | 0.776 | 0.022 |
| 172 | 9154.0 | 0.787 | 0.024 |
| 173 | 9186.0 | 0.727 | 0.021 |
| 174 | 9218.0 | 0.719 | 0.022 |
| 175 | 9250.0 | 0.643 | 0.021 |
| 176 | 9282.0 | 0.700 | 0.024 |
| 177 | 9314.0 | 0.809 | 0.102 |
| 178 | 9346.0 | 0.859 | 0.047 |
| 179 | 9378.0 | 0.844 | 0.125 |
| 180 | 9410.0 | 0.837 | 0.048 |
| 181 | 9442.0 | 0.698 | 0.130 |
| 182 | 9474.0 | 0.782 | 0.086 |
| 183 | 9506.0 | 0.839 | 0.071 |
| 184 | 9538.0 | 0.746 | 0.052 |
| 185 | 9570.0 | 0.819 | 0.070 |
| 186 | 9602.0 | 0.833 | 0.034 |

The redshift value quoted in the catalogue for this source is 0.790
